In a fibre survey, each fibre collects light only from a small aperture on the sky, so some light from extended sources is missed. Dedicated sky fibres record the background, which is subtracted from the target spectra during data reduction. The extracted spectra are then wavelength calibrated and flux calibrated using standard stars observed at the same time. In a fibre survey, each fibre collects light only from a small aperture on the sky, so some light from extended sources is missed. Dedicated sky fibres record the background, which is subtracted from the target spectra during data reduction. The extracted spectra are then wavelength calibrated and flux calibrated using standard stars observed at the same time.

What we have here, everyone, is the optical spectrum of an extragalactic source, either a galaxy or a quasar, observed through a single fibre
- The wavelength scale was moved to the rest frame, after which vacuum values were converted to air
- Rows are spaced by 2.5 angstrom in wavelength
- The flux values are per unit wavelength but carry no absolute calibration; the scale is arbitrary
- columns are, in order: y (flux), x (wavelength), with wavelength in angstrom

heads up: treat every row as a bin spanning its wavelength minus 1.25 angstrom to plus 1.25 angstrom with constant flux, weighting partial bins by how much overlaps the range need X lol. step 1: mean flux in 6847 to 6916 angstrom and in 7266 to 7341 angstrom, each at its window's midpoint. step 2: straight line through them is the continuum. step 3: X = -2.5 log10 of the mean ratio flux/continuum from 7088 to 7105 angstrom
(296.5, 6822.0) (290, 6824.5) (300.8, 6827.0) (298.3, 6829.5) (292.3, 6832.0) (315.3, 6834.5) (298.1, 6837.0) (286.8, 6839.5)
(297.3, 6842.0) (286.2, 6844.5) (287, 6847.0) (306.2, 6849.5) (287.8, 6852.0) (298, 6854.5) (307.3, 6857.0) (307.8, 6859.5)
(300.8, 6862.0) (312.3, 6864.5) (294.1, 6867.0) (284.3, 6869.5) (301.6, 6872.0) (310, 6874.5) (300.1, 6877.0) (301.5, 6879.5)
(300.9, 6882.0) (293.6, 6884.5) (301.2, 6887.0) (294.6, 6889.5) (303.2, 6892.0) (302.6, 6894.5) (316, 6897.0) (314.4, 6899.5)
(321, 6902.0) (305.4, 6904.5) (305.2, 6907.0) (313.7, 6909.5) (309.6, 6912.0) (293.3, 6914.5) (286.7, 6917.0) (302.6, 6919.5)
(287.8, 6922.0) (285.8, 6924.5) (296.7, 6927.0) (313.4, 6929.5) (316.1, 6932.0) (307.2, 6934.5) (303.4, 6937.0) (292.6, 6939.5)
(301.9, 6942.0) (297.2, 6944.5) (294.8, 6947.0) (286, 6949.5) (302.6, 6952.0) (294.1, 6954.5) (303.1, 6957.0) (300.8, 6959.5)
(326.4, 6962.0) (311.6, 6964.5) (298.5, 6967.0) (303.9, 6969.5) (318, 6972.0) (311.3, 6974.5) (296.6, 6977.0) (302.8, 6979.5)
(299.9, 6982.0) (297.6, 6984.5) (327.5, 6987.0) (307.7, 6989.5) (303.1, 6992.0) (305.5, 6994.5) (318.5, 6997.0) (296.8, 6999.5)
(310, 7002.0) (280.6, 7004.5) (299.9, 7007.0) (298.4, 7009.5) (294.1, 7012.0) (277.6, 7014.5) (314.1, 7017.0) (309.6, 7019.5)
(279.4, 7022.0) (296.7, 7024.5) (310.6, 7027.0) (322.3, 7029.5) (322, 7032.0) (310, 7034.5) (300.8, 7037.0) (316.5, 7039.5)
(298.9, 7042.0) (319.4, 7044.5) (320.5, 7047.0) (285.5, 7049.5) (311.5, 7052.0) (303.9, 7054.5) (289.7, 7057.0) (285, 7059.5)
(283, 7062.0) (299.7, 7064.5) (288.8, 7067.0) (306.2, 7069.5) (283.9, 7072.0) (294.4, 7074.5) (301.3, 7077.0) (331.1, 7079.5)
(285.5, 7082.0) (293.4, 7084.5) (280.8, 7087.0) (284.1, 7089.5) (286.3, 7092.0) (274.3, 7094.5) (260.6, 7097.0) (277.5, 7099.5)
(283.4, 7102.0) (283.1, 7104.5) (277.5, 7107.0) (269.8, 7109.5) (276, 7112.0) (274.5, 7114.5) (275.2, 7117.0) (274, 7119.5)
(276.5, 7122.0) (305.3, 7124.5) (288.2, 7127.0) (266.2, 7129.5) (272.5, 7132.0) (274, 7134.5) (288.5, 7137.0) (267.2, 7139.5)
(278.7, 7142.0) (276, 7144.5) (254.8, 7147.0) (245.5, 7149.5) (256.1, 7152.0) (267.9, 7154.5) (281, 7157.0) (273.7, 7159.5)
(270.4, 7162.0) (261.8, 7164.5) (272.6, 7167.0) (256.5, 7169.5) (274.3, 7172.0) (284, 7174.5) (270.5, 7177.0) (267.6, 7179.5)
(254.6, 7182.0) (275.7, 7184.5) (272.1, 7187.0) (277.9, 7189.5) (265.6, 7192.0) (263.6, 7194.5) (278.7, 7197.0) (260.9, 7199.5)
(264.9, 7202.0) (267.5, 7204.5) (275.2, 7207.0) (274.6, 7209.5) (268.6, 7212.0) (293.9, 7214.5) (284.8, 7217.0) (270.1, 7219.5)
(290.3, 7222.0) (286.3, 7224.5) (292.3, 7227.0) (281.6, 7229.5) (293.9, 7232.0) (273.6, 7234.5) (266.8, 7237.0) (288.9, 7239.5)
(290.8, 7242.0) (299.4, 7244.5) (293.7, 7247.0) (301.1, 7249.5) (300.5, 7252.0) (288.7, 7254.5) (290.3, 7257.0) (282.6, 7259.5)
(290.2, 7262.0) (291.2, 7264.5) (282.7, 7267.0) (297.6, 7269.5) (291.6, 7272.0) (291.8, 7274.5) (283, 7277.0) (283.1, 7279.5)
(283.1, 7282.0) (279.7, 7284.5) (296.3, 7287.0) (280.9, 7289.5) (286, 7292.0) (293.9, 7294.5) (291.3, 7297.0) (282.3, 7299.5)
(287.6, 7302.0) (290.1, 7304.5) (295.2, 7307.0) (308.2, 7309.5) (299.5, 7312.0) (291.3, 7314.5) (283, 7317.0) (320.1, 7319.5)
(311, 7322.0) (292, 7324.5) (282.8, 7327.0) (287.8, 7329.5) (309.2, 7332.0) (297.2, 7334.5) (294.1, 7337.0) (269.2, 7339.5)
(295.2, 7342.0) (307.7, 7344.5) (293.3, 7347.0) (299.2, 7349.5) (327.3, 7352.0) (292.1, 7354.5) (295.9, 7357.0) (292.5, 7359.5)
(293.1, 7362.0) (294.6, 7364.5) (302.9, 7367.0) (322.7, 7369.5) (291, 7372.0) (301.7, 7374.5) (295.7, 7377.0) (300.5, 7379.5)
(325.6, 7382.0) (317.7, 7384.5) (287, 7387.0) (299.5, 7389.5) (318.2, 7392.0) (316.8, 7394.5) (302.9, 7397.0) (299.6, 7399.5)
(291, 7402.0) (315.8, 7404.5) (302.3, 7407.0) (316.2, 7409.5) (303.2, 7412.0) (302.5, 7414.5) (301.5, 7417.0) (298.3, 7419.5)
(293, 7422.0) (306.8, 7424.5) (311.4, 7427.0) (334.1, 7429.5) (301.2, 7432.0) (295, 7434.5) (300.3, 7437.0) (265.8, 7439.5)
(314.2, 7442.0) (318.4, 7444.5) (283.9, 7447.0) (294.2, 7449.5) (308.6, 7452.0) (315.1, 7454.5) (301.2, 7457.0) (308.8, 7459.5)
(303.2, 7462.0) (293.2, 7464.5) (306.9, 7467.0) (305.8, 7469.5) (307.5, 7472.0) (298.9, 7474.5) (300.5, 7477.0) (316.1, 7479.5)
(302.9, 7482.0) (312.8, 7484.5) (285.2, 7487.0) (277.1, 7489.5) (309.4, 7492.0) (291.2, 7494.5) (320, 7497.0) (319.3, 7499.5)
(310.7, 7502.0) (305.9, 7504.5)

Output 0.07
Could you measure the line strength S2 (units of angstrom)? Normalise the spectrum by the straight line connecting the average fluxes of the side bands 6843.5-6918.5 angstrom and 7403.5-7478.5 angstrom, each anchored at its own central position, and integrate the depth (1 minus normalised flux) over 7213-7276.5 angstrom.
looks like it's 3.0 angstrom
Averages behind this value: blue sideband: 302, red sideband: 304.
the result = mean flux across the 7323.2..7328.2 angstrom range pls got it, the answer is 288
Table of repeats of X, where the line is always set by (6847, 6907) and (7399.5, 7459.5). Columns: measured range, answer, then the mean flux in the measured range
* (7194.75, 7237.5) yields 0.09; 278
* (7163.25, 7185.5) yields 0.13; 269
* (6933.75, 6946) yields 0.01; 300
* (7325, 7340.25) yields 0.04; 291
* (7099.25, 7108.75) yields 0.08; 280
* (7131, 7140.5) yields 0.10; 276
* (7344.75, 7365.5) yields 0.02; 299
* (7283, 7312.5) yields 0.05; 291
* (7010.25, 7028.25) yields 0.02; 297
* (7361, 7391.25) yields 0.00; 303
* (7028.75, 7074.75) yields 0.00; 302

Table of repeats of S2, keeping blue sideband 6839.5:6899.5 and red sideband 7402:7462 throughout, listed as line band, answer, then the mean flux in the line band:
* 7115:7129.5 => 0.95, 282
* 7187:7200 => 1.38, 270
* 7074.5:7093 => 0.40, 295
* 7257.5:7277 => 0.86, 289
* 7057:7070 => 0.42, 291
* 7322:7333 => 0.30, 295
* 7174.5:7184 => 1.08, 268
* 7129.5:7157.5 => 3.05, 269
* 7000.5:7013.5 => 0.19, 296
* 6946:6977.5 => -0.36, 304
